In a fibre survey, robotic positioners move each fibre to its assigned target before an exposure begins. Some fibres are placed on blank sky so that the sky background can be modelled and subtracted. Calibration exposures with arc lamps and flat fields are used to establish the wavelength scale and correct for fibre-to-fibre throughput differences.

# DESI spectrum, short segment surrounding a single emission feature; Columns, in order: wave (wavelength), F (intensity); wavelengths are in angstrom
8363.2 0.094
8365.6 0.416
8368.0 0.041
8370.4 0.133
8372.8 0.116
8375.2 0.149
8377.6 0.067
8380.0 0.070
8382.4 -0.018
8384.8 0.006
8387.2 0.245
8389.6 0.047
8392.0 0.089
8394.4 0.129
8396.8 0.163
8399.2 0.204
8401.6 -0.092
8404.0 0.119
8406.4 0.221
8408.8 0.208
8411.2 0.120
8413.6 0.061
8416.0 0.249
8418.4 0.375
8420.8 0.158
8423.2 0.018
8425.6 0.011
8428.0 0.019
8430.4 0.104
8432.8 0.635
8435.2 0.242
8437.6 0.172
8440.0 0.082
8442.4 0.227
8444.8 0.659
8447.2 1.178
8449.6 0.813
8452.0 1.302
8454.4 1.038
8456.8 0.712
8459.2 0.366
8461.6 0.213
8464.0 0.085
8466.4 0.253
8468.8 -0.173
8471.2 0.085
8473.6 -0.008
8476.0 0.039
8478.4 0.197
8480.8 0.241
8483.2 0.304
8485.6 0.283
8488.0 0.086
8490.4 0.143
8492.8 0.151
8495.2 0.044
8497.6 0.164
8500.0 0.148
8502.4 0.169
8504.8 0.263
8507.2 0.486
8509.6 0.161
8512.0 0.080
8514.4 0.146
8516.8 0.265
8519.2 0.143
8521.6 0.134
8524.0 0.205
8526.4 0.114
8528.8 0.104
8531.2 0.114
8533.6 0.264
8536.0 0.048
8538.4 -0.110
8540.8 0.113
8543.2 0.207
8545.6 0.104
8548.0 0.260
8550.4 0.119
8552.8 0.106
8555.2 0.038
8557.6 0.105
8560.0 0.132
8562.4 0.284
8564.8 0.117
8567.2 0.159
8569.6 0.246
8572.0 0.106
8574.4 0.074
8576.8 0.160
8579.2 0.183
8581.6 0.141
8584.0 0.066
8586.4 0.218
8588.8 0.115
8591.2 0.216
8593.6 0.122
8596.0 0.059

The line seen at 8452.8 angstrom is [O II] 3727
